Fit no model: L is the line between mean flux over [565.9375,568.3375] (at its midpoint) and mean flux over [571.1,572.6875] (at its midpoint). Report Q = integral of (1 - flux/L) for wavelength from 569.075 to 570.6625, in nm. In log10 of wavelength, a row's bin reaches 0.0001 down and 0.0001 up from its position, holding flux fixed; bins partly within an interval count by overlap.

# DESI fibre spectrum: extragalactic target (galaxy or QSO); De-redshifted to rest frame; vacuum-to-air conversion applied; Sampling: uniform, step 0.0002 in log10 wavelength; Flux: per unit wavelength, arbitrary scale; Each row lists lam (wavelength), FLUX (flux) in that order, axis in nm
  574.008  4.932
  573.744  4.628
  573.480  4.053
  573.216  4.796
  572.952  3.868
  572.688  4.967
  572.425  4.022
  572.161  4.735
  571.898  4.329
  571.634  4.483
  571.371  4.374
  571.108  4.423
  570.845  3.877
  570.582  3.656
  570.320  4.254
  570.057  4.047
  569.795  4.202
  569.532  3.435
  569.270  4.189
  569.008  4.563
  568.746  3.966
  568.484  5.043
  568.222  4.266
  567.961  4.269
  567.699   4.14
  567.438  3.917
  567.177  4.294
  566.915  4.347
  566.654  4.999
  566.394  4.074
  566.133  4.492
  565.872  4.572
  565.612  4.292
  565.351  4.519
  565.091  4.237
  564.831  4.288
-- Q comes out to 0.14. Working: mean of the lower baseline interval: 4.32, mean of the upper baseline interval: 4.44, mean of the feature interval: 4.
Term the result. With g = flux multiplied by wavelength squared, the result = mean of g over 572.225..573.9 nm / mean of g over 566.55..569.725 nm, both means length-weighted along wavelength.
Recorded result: 1.05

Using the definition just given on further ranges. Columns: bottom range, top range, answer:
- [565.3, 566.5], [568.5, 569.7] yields 0.95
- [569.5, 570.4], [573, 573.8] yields 1.11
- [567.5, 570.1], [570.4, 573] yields 1.03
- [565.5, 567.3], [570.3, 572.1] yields 0.97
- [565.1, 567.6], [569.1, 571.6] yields 0.94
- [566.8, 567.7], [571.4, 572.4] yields 1.08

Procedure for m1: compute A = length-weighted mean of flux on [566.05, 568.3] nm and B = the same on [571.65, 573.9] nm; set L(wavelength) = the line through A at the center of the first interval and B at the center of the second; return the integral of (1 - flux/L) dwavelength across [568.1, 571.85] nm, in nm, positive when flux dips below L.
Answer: 0.15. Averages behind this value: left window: 4.31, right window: 4.43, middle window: 4.2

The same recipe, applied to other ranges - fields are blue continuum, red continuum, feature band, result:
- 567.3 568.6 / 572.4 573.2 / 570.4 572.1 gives 0.061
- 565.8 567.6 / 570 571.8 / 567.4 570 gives 0.043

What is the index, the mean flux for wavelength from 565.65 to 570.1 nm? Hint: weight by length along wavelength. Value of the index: 4.29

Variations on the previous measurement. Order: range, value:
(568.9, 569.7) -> 4.05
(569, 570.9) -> 4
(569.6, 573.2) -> 4.25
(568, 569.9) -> 4.24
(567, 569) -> 4.29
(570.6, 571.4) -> 4.12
